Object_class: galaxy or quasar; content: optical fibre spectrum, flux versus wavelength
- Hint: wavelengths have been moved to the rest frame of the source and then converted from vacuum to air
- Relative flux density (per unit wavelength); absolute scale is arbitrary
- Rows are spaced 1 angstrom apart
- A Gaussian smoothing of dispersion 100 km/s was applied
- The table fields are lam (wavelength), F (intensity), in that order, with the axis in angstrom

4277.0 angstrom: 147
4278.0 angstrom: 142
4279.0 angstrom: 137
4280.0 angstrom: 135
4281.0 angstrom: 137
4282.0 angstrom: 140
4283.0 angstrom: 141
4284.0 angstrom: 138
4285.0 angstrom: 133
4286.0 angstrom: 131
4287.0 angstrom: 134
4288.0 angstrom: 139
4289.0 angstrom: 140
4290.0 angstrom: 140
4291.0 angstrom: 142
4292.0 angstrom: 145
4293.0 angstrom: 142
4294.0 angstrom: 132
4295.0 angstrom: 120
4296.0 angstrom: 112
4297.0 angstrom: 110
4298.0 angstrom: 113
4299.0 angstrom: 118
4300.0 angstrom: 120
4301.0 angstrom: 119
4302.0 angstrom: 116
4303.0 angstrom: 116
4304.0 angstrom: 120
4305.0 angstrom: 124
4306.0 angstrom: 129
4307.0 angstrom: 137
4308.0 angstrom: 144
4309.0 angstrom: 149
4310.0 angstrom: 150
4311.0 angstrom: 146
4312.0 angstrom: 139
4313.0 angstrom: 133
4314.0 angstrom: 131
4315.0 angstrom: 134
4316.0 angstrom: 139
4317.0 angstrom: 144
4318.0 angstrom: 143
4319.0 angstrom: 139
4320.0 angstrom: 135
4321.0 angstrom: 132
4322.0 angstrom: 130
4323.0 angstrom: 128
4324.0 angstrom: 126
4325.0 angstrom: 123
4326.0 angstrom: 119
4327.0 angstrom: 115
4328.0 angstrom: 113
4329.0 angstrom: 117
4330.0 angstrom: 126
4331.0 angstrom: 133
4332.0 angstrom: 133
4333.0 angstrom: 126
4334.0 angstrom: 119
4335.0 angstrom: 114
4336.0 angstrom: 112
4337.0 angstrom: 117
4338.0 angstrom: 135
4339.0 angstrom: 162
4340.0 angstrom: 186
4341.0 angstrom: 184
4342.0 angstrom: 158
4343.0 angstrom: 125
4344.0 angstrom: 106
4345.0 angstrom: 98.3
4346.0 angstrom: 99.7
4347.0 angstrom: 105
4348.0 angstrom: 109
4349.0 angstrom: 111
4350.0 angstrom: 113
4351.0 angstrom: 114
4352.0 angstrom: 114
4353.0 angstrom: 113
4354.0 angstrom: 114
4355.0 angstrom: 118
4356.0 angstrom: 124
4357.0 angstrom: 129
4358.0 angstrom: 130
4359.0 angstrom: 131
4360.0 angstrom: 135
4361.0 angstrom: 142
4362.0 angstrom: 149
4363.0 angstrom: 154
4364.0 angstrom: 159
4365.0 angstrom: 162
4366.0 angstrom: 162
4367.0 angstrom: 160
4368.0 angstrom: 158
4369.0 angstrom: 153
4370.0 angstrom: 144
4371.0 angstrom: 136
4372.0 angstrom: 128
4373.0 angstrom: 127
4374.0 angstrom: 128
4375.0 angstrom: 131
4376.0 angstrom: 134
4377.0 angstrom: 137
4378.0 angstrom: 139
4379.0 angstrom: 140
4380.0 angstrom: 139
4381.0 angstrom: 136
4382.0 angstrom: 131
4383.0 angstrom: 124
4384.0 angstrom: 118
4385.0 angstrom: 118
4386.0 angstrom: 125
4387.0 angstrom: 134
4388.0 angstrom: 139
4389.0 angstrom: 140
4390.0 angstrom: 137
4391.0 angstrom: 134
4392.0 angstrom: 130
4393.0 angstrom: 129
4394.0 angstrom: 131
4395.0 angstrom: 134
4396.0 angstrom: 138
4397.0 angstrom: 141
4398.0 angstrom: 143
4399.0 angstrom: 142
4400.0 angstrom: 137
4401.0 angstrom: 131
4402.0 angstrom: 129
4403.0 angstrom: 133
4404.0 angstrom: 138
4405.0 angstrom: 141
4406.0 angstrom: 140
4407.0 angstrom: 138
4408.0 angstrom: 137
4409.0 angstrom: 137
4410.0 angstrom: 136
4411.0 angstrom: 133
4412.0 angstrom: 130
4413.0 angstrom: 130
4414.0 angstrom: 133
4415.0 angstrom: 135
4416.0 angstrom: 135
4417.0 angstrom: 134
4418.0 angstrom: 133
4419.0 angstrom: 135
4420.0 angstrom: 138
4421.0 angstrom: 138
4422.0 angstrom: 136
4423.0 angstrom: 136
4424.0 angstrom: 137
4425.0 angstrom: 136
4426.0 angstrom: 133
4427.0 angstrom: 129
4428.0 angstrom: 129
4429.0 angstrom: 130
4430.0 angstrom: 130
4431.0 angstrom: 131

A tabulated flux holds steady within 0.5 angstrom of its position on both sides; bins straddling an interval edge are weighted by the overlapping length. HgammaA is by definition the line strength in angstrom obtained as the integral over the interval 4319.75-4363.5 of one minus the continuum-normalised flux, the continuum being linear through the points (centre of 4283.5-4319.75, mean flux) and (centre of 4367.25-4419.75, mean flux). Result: 2.2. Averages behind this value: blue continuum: 132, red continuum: 135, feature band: 127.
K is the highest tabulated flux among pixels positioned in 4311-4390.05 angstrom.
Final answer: 186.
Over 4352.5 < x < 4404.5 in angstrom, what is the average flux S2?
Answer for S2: 136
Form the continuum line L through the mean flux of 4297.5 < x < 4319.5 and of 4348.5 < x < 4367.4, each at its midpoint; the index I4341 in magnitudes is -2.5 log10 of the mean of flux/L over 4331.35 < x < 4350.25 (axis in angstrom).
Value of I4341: 0.046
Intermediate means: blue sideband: 132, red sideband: 133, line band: 127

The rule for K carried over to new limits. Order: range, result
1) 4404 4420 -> 141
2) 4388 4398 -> 143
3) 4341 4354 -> 184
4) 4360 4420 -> 162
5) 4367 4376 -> 160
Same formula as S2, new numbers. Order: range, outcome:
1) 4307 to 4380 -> 133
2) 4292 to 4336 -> 128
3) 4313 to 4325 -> 134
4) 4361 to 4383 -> 143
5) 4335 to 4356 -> 124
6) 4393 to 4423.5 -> 136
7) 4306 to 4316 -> 140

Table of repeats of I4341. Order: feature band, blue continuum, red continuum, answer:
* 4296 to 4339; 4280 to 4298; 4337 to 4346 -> 0.075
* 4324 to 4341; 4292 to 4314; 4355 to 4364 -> 0.027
